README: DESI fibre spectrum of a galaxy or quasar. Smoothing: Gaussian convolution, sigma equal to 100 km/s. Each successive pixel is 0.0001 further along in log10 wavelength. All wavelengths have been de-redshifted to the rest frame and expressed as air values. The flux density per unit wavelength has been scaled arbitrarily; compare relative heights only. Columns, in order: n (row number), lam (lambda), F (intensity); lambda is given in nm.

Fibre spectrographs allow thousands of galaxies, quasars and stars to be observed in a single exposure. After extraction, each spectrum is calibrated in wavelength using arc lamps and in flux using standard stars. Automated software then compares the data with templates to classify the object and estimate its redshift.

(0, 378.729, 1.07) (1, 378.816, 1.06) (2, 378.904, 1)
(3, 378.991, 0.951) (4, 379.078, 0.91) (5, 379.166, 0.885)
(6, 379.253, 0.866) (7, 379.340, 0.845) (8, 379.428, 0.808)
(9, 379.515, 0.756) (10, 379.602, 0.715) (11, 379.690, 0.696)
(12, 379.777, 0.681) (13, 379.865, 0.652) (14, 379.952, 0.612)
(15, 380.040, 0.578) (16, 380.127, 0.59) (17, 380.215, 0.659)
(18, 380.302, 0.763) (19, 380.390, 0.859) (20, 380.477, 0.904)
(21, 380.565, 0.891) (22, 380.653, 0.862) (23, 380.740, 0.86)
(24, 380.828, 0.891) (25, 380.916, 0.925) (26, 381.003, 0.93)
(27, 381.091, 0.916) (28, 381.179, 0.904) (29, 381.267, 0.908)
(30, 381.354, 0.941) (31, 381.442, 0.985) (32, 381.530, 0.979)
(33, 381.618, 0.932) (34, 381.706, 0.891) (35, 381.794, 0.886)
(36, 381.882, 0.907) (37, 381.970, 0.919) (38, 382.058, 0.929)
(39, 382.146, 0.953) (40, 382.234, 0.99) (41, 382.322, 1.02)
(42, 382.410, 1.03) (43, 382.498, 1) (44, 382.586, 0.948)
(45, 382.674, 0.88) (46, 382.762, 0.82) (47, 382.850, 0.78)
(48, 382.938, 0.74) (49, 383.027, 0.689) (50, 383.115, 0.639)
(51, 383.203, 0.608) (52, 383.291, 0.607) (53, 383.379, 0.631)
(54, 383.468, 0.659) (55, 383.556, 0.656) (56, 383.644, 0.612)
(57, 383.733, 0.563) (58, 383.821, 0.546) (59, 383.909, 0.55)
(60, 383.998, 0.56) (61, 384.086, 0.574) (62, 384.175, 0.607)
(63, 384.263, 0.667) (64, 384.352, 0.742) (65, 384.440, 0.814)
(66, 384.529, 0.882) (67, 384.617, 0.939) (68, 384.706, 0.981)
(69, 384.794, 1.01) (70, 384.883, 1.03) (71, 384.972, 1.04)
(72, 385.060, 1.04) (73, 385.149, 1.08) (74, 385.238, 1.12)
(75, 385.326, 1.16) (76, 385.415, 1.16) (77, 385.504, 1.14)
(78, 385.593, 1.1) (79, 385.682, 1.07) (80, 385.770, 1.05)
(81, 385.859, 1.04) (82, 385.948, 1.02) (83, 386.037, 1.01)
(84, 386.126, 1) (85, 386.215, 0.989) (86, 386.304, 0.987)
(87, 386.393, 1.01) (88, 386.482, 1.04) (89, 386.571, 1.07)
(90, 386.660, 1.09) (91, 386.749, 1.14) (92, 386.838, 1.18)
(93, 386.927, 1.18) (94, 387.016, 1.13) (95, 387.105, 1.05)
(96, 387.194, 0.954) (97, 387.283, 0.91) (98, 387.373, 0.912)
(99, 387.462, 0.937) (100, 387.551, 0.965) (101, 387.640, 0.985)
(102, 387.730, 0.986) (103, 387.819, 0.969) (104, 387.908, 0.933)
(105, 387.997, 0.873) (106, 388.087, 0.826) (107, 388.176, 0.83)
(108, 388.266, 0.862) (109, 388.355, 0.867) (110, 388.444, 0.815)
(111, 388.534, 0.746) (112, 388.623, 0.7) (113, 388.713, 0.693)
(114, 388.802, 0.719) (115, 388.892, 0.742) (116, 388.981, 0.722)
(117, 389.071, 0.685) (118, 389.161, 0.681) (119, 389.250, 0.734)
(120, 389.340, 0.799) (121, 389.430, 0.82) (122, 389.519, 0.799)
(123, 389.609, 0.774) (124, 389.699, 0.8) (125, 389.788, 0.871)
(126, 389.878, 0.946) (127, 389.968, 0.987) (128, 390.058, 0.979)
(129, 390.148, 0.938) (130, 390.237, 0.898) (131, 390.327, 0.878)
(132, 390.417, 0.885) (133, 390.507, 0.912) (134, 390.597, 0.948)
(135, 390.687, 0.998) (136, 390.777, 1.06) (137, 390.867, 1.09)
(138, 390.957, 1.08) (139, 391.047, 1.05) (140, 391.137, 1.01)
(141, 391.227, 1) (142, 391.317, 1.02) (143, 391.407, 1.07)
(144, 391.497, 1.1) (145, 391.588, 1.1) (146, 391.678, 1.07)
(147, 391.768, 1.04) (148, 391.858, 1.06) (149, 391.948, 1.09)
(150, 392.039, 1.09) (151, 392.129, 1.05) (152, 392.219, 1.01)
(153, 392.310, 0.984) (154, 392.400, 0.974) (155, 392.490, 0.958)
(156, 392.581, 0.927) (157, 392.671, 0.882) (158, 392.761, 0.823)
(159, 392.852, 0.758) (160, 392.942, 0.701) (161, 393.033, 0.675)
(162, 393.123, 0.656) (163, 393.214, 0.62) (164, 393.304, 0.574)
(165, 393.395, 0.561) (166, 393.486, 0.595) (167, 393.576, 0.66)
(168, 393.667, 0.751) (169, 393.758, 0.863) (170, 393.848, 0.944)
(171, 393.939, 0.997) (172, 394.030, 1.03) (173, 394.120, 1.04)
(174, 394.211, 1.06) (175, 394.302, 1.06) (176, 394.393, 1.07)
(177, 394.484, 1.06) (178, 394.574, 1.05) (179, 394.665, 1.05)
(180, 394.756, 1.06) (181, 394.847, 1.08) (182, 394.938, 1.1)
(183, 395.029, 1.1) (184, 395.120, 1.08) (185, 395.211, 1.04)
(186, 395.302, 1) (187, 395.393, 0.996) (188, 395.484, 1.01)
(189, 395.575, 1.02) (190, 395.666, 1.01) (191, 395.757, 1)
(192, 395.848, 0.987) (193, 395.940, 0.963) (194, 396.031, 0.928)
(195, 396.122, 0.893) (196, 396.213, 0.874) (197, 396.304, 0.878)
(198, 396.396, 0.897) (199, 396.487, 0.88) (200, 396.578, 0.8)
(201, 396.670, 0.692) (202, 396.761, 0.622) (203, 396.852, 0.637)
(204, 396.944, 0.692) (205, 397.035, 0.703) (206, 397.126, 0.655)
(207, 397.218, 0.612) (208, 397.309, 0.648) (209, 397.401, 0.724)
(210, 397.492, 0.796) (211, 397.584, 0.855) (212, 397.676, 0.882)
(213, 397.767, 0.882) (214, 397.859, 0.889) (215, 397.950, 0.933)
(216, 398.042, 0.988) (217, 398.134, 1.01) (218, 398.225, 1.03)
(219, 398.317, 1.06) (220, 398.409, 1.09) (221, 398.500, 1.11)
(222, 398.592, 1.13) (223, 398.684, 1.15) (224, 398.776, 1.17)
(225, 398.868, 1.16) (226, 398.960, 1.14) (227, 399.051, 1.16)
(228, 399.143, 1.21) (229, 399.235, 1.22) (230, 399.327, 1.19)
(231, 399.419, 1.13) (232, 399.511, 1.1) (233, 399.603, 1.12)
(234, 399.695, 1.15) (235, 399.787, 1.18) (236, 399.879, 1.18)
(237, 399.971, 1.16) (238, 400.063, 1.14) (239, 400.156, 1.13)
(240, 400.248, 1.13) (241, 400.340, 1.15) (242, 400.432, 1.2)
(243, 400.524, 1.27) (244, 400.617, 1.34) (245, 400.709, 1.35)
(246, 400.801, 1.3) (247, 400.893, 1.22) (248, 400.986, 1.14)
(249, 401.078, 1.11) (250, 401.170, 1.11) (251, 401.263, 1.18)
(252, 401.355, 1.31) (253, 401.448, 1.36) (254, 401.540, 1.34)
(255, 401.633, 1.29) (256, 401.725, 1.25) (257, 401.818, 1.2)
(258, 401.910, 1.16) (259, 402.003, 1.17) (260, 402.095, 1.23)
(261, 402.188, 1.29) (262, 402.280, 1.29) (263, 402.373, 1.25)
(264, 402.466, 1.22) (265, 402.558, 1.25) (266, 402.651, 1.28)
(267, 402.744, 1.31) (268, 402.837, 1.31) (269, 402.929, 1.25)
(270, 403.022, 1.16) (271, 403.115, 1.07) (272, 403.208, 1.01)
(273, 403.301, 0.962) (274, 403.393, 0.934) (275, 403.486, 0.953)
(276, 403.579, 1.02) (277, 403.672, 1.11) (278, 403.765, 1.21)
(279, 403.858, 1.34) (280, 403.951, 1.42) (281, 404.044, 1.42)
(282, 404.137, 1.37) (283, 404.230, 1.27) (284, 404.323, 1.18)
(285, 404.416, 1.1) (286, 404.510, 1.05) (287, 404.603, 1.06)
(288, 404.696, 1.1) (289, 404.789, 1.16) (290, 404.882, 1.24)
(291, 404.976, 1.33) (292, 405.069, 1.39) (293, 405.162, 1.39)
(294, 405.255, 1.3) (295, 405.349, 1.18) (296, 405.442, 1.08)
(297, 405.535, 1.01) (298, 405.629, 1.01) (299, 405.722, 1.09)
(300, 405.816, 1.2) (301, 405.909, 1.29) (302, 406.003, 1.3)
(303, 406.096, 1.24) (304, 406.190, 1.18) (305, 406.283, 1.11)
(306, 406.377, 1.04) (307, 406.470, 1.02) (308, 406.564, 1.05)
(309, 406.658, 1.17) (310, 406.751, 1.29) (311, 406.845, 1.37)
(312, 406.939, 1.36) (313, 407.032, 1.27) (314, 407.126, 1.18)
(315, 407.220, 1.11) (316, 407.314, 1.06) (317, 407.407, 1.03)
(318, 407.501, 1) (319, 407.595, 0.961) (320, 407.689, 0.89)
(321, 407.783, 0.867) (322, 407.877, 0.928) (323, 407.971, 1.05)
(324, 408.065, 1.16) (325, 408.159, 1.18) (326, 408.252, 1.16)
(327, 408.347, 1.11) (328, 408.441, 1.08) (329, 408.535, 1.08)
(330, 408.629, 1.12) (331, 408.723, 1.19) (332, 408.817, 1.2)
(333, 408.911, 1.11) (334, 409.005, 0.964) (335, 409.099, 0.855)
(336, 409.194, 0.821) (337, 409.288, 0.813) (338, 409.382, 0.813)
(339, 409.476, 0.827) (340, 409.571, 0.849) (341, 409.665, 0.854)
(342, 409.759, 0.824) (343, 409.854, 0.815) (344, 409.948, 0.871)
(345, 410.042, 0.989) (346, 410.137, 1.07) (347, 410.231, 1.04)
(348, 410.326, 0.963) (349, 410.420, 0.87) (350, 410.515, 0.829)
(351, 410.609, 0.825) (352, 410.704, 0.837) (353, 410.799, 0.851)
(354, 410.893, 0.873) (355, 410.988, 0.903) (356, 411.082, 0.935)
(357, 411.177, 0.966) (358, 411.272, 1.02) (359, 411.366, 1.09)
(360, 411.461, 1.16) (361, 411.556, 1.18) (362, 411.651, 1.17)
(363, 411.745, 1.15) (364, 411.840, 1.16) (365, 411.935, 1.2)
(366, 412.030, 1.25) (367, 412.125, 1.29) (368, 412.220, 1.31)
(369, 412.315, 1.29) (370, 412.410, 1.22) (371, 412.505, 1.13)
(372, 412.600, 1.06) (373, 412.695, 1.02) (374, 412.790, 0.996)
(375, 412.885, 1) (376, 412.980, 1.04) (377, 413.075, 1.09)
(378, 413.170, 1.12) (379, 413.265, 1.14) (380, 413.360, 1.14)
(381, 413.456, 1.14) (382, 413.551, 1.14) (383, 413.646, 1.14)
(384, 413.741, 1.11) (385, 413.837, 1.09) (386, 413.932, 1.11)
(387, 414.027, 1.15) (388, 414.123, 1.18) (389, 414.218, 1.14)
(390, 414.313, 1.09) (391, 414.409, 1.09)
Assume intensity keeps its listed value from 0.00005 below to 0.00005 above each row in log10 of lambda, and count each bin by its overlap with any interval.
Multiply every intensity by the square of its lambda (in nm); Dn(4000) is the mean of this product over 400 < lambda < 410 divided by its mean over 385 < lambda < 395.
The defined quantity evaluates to 1.30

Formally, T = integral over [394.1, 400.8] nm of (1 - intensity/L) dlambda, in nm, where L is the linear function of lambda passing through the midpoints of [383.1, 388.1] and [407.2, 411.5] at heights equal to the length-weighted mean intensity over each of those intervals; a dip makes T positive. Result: -0.48 nm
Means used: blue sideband 0.915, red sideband 0.973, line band 1.01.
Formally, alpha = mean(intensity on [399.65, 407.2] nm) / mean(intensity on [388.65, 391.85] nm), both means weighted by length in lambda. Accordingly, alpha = 1.3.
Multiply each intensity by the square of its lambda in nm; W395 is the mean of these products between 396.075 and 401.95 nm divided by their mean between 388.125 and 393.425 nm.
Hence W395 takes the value 1.24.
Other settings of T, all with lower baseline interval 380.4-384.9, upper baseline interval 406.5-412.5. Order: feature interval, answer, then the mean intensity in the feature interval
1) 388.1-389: 0.10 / 0.773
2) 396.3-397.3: 0.23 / 0.724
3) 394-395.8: -0.24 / 1.05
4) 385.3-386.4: -0.27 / 1.06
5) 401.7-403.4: -0.36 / 1.19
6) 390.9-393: -0.22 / 0.992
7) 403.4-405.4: -0.42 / 1.21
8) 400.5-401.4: -0.24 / 1.23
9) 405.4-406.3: -0.12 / 1.15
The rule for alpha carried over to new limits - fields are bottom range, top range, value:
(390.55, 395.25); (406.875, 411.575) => 1.04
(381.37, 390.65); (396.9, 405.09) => 1.27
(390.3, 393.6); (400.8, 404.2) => 1.32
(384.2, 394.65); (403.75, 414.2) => 1.17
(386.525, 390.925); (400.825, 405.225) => 1.34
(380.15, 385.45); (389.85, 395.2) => 1.12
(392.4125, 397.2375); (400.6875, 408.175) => 1.34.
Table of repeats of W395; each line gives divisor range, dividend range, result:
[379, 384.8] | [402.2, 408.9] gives 1.63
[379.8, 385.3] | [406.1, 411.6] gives 1.41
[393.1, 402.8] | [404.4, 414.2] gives 1.10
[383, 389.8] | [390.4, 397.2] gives 1.10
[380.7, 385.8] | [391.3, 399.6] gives 1.16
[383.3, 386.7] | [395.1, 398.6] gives 1.05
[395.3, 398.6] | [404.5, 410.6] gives 1.28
